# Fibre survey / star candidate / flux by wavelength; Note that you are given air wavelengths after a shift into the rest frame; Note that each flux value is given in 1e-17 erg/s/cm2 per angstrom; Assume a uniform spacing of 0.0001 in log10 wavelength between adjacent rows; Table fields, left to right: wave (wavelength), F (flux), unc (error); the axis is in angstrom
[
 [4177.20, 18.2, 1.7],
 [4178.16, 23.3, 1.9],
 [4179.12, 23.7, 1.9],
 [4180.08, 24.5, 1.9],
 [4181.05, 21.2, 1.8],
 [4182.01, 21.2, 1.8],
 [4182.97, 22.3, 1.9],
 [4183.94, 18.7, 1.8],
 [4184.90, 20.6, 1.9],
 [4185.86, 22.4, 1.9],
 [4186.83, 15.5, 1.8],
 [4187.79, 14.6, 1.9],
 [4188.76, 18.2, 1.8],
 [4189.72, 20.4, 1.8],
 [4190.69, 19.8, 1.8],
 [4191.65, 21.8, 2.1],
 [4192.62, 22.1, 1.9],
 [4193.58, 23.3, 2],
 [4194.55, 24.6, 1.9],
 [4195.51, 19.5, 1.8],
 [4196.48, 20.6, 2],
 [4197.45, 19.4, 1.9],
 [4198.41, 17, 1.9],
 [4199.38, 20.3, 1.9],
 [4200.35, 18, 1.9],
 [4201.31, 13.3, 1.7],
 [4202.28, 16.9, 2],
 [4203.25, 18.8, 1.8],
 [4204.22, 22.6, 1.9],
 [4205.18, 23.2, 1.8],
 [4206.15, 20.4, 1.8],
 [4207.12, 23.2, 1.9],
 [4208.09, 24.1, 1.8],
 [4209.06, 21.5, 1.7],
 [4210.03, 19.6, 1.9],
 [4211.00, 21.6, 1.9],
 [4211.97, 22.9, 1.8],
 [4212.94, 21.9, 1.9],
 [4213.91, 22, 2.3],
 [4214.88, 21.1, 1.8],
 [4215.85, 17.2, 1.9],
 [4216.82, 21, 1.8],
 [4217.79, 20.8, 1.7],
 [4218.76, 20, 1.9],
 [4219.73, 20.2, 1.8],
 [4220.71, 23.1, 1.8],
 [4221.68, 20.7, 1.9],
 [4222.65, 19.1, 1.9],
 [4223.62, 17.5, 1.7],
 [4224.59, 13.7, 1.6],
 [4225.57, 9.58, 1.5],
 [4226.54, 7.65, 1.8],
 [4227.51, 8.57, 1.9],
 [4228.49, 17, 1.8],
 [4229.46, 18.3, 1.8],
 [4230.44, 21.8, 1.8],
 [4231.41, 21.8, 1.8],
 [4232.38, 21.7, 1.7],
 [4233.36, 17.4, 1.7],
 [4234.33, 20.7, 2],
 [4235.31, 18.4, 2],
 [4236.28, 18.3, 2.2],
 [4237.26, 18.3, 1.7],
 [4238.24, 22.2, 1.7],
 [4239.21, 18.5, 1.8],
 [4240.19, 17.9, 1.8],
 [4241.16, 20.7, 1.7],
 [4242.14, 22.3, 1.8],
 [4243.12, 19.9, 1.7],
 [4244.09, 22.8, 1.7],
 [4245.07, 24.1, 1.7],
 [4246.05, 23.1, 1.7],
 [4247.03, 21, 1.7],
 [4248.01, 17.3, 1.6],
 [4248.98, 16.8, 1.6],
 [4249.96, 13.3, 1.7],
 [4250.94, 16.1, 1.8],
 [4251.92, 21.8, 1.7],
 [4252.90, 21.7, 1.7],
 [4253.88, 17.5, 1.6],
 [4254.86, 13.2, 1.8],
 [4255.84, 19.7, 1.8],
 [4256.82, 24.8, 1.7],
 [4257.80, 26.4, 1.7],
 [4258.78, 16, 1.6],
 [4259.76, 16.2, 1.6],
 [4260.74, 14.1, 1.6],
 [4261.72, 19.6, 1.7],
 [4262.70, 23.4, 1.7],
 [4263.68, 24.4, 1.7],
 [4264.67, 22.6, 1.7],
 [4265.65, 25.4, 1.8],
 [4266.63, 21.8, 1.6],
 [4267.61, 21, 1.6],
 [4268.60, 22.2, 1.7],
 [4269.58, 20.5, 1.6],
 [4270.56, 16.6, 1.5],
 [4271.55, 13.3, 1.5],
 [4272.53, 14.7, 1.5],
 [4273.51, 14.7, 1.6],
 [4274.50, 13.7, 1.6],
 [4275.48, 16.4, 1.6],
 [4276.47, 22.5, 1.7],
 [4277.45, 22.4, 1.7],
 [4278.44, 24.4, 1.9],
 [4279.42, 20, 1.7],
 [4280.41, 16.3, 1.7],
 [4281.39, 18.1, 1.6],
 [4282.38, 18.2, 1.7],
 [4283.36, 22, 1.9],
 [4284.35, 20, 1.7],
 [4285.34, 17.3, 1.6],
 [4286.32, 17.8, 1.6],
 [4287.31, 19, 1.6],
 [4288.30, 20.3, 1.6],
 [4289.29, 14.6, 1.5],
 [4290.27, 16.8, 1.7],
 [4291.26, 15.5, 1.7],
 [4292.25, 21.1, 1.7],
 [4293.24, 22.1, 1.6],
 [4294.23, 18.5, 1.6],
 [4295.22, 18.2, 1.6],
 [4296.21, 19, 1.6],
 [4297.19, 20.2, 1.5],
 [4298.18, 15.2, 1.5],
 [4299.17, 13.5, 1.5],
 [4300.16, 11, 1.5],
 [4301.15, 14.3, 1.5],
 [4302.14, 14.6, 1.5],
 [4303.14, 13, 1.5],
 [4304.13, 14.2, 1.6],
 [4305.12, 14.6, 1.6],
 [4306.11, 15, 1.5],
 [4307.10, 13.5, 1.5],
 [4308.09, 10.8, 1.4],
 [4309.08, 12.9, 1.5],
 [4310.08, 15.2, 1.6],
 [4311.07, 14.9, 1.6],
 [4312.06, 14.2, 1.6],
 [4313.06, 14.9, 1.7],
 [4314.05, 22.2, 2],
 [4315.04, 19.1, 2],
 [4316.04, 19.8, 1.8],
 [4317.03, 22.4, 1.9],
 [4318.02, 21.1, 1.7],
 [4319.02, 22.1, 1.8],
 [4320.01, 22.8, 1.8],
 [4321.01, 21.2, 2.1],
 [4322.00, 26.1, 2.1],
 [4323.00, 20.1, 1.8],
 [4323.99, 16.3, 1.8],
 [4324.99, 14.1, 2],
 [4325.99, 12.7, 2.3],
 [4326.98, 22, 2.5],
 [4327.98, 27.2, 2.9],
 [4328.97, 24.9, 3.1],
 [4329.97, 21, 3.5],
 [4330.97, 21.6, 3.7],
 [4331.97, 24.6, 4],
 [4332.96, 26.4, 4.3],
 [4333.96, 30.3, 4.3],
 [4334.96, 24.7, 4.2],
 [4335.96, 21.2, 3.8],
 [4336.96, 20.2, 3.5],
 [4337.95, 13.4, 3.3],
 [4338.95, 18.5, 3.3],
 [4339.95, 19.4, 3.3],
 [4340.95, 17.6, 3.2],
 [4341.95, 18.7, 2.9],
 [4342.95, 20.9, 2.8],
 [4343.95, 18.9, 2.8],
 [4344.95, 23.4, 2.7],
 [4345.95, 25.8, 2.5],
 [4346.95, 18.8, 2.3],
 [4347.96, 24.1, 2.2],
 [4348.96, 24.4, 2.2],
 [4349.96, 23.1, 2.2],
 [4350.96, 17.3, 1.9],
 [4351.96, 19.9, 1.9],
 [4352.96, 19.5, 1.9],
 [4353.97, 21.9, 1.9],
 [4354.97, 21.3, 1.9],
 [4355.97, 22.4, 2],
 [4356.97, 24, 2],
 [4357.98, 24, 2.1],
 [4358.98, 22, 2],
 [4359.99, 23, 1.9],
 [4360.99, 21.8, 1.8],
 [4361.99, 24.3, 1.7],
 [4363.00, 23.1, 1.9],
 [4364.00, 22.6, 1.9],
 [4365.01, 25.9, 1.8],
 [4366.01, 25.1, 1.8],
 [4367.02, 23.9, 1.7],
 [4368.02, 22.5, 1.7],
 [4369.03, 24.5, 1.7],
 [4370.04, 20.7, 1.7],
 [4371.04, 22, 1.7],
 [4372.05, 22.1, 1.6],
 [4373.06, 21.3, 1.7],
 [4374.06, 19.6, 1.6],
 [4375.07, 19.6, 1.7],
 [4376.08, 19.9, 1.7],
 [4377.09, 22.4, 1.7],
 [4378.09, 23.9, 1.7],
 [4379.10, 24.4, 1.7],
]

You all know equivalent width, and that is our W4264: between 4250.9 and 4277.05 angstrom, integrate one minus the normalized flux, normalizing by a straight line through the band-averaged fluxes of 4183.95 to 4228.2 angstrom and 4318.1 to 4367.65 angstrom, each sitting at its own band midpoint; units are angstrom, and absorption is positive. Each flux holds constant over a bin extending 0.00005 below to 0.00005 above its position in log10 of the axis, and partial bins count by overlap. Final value 1.3 angstrom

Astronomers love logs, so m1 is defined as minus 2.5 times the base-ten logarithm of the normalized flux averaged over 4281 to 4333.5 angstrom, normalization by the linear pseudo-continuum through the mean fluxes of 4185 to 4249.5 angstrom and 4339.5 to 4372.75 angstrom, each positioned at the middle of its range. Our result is 0.161 mag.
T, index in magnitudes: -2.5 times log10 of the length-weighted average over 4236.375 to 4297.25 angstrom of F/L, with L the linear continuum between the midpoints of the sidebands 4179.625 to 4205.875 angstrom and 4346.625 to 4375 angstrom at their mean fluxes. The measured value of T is 0.09 mag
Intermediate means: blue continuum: 20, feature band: 19.3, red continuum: 22.3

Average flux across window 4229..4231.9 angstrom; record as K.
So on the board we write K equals 20.7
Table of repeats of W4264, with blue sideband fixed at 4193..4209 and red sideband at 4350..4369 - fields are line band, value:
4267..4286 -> 2.4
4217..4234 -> 2.5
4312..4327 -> 1.7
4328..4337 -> -0.8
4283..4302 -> 3.5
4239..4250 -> 0.5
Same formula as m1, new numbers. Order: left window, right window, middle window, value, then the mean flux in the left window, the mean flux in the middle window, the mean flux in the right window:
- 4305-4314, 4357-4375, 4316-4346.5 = -0.21 mag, 14.4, 21.3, 22.8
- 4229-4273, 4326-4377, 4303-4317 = 0.33 mag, 19.8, 15.6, 22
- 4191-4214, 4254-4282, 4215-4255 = 0.08 mag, 20.7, 18.7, 19.4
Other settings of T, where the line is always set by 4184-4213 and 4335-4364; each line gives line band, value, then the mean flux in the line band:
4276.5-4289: 0.06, 19.7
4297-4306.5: 0.41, 14.4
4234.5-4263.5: 0.05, 19.6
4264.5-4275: 0.11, 18.7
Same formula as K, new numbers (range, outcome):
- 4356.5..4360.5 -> 23.2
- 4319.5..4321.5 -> 22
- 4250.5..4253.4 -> 19.9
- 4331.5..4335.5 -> 26.5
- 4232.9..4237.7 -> 18.6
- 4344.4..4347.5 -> 22.6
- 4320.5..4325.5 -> 19.5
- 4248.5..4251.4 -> 15.4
